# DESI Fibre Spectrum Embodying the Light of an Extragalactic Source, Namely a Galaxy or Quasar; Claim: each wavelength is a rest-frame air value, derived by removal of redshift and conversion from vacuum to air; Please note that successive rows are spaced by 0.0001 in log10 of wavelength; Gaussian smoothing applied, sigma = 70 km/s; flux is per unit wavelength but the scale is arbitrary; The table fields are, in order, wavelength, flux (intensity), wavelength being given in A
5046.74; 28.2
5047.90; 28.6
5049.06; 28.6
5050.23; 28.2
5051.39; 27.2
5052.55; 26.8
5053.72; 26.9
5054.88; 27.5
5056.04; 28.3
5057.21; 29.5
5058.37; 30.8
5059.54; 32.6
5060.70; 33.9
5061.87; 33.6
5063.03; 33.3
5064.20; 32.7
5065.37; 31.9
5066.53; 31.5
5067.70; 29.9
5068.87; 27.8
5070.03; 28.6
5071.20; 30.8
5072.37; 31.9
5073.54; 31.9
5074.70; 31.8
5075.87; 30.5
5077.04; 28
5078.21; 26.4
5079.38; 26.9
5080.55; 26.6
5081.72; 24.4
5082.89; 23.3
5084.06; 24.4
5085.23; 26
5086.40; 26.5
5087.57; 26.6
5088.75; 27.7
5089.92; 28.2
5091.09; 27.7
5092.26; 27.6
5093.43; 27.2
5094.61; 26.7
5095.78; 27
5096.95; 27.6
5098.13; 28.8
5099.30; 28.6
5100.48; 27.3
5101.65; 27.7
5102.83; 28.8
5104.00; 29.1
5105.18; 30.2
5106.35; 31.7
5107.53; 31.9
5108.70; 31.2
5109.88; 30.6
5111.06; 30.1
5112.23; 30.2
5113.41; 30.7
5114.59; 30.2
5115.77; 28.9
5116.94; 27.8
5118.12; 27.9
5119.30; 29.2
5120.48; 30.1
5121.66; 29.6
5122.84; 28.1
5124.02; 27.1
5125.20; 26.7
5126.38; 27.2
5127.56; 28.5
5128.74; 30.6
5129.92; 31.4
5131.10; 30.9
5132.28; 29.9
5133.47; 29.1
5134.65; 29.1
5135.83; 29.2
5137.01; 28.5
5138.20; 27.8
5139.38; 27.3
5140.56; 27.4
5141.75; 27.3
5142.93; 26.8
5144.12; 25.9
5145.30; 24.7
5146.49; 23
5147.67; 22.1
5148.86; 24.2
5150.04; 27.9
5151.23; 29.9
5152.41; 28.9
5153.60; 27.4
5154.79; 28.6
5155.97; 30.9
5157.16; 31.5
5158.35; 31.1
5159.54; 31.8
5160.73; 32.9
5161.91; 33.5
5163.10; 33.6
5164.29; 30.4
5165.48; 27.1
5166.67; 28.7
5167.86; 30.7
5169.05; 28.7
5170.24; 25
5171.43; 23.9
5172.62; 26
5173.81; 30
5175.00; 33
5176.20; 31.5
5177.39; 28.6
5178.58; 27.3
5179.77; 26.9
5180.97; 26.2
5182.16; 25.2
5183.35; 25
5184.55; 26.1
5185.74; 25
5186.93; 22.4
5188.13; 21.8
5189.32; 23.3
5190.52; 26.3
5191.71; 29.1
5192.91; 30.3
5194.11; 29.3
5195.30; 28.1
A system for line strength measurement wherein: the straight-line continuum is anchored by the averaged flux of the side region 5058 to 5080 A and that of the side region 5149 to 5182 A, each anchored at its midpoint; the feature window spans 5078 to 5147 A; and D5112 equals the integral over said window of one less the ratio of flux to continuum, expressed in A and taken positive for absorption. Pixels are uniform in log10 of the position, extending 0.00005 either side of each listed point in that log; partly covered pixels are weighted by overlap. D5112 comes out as 4.5 A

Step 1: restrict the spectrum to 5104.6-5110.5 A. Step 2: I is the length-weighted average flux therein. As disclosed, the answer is 31.1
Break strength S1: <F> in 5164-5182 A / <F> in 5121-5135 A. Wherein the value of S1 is 1.0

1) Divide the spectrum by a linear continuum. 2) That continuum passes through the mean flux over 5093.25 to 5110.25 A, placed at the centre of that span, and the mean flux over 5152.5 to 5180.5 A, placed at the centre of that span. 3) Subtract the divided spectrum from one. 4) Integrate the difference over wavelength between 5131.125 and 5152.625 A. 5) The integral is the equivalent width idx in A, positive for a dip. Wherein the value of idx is 1.5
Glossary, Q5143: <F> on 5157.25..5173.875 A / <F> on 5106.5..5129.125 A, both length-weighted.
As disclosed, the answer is 1.01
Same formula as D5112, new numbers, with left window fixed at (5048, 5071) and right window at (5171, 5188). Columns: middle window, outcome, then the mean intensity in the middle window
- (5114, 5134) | -0.5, 29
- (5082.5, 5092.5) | 0.9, 26.5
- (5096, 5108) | -0.1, 29.1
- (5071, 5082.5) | 0.3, 28.8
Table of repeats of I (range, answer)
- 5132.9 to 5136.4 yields 29.2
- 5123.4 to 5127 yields 27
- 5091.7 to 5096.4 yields 27.1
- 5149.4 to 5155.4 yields 28.6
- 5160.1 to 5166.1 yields 31.5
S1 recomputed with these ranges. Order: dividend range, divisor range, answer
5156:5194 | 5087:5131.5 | 0.98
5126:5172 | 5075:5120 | 1.01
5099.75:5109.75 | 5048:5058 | 1.06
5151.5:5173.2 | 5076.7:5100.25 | 1.10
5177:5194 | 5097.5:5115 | 0.87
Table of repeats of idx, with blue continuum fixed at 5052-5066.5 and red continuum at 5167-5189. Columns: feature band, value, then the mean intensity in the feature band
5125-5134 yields -0.32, 29.4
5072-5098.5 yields 2.08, 27.5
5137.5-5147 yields 0.57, 26.3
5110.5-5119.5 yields -0.16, 29.4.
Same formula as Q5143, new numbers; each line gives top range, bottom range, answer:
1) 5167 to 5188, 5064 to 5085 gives 0.94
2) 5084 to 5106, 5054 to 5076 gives 0.89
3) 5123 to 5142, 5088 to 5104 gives 1.03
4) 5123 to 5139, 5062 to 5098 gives 1.02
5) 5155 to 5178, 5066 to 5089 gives 1.07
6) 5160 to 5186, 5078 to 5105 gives 1.05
